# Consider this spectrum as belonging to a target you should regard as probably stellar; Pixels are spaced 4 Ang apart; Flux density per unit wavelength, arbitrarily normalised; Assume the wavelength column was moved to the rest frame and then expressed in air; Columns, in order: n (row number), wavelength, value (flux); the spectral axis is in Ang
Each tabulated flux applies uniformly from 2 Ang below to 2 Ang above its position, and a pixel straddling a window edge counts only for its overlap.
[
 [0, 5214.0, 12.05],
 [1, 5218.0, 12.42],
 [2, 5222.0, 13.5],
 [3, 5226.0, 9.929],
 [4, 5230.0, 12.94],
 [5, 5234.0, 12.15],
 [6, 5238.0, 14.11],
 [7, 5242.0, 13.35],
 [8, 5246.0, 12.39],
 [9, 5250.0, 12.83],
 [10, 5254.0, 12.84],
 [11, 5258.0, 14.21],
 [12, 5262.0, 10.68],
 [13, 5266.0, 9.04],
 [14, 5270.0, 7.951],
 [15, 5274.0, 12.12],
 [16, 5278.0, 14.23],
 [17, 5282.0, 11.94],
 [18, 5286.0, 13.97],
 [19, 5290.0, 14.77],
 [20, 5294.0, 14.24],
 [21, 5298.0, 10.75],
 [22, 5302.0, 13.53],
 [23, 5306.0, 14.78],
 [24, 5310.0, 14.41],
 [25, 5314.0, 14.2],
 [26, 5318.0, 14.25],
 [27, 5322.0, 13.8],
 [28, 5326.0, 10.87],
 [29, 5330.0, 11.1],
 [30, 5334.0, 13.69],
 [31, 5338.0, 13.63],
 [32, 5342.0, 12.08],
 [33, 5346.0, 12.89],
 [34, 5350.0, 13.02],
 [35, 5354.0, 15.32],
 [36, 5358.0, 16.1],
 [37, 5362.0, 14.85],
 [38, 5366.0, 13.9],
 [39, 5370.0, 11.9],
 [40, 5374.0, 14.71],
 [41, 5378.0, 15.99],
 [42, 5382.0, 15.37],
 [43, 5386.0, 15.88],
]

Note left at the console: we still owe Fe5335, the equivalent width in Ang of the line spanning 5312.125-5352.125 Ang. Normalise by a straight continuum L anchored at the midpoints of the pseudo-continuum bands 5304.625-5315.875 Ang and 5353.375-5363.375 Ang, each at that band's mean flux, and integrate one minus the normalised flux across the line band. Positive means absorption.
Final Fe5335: 5.23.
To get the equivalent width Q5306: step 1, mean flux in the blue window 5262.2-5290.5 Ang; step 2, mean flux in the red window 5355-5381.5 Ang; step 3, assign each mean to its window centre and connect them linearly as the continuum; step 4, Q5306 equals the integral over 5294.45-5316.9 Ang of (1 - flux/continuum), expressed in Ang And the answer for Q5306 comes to -1.6 Ang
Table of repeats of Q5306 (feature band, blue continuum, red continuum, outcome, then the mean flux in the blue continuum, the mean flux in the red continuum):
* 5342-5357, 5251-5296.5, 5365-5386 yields 0.3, 12.4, 14.5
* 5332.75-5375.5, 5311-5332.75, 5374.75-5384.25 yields 1.7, 12.9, 15.6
